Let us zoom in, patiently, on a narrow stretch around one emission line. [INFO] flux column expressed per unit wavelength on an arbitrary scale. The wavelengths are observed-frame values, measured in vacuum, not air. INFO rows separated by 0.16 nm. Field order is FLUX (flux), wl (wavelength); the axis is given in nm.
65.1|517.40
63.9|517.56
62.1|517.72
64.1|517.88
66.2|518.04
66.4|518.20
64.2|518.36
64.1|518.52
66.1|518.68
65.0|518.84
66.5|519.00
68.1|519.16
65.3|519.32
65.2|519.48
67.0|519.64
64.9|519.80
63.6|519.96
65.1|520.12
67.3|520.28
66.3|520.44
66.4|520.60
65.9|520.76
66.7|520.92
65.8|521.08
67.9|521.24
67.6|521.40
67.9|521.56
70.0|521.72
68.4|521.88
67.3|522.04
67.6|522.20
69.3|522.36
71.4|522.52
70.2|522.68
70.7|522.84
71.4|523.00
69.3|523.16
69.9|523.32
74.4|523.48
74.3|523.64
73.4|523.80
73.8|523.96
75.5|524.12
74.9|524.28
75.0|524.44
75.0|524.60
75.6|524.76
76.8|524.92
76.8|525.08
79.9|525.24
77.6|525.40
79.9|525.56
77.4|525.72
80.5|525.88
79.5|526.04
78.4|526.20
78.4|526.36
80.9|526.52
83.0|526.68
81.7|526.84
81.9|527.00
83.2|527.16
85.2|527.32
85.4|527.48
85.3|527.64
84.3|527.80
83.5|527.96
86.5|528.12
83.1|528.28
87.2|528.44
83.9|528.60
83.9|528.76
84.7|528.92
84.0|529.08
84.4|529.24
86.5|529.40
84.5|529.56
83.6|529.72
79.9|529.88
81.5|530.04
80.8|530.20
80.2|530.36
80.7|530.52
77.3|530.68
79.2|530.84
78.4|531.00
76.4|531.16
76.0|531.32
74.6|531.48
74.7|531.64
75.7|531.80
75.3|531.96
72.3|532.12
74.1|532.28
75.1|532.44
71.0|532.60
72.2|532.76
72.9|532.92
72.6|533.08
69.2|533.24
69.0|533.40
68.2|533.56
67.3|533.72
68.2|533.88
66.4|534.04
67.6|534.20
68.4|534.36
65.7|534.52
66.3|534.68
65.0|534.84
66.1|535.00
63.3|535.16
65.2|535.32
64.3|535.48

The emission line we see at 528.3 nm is C III] 1909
